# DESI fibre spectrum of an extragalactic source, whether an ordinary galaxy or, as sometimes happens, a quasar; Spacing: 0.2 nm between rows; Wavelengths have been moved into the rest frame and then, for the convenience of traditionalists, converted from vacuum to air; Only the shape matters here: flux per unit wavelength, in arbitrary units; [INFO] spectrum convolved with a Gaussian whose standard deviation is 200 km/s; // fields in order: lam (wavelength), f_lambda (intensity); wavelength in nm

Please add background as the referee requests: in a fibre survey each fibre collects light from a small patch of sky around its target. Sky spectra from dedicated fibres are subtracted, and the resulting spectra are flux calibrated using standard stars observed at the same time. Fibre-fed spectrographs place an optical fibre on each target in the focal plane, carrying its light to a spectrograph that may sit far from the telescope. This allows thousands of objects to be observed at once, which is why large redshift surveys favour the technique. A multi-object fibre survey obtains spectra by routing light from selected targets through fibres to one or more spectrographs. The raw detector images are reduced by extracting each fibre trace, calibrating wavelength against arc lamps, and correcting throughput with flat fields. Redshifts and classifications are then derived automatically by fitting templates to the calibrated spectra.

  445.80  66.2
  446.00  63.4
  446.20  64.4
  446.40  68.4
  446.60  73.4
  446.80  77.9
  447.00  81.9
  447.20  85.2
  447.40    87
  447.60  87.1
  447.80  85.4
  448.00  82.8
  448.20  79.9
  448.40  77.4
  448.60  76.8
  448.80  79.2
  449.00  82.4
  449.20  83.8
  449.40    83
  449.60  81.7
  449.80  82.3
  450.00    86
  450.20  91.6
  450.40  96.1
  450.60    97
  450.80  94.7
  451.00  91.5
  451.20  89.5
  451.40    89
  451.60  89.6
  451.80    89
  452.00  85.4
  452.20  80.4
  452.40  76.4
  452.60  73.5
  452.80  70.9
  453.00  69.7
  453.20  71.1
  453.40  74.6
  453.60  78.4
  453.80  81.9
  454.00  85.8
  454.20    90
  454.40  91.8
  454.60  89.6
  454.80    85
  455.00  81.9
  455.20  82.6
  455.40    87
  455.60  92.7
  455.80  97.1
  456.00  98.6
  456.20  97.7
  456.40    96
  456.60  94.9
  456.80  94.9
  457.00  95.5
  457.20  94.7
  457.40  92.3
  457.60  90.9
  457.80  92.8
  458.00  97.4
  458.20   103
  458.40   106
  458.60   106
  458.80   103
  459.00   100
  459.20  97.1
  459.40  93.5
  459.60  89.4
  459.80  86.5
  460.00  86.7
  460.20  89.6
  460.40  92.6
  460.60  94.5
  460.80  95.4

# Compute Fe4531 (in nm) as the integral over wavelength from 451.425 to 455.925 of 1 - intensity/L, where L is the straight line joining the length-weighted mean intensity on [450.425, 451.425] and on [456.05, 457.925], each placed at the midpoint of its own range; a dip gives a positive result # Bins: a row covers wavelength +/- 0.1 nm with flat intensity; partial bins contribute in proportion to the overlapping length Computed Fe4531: 0.51 nm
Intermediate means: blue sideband 92.9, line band 83.1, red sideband 94.6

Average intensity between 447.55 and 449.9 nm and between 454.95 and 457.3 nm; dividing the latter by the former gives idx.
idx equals 1.14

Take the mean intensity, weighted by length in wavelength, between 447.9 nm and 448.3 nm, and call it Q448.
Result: 81.4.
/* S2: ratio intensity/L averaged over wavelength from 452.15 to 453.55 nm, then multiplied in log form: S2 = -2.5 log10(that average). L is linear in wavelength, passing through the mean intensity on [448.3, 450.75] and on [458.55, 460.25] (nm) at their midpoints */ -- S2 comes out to 0.194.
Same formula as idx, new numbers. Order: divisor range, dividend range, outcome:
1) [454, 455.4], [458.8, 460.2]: 1.07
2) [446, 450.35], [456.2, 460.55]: 1.18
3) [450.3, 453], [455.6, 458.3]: 1.12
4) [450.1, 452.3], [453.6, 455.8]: 0.96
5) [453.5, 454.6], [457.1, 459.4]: 1.14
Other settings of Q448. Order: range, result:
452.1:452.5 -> 78.4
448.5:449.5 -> 81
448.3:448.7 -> 77.1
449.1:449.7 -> 82.8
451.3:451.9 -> 89.2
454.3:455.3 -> 86.2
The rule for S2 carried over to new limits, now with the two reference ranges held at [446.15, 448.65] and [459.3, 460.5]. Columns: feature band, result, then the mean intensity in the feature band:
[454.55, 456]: -0.03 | 88.7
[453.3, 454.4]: 0.02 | 83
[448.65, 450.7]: -0.06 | 86.1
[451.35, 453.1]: 0.04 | 80.2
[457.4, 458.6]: -0.12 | 98.2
